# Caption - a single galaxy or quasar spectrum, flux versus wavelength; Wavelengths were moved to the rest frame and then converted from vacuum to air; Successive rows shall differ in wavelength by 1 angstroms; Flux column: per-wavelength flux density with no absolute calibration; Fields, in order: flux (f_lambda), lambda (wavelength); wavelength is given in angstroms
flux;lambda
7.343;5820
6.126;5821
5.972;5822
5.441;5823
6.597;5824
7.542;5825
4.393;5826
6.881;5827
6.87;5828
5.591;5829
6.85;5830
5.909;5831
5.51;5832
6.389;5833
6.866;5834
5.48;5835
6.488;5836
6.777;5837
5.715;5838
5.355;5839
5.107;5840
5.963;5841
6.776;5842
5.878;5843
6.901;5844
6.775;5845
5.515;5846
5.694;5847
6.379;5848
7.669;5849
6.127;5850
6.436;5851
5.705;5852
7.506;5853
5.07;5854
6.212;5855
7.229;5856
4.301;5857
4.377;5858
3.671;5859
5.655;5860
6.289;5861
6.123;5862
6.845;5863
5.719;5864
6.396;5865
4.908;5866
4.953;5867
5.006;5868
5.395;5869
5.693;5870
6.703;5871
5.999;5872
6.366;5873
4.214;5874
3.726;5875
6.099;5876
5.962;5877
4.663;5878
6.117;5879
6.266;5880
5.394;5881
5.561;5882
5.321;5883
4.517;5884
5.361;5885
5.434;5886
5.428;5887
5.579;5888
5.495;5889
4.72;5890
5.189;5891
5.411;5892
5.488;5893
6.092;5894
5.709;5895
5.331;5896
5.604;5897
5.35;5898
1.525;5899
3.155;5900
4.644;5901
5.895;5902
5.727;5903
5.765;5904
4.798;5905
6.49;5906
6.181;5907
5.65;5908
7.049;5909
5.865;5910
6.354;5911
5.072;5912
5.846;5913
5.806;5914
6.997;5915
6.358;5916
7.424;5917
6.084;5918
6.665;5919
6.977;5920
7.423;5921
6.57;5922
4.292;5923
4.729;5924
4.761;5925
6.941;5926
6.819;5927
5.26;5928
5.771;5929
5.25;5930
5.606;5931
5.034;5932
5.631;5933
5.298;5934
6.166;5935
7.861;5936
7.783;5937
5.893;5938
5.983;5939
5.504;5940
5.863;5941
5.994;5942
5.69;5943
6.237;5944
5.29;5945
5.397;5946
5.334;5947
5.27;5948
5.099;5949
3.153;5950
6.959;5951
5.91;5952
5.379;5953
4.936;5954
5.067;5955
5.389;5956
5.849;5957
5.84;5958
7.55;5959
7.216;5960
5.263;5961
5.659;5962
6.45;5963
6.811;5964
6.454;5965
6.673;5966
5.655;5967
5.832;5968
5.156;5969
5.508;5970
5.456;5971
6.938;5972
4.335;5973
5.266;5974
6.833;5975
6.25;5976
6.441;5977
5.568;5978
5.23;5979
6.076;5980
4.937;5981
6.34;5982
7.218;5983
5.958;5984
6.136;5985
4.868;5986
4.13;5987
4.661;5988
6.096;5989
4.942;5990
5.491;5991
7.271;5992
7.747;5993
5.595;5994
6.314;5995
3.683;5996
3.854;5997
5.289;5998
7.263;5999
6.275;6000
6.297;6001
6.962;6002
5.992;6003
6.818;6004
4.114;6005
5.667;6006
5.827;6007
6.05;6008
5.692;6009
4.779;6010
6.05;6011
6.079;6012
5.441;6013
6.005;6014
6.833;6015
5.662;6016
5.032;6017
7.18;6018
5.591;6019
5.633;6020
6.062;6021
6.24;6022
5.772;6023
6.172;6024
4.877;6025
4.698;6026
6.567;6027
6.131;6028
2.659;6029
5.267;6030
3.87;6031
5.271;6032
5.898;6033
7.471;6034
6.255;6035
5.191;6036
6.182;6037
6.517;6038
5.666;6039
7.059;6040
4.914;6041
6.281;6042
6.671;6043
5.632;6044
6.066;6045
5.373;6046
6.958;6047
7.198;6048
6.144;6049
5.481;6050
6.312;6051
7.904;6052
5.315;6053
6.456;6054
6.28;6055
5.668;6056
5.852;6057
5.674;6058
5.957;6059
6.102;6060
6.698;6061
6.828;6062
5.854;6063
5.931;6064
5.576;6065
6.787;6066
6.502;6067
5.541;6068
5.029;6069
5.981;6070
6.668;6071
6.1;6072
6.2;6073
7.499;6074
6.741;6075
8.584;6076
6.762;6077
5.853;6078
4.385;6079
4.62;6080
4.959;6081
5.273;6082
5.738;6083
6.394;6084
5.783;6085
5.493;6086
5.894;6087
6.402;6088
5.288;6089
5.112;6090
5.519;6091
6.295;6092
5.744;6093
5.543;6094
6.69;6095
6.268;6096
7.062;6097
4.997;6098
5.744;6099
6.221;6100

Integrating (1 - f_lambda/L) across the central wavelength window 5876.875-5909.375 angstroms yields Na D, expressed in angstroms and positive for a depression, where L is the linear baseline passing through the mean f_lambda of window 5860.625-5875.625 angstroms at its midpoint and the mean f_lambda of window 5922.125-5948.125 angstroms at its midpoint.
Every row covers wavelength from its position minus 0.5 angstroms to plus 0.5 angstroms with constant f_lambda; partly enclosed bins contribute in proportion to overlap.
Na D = 1.9 angstroms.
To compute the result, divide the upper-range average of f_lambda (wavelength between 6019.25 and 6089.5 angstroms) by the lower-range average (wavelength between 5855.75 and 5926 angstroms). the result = 1.07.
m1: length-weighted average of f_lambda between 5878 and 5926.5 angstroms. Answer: 5.62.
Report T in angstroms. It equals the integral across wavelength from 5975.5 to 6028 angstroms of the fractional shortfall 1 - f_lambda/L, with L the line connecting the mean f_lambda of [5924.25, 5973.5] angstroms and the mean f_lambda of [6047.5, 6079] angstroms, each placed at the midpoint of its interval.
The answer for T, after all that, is 1.9 angstroms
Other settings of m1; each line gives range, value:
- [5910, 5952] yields 5.91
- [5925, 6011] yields 5.81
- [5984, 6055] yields 5.83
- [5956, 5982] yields 5.97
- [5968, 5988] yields 5.69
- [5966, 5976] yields 5.74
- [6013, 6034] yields 5.61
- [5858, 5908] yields 5.38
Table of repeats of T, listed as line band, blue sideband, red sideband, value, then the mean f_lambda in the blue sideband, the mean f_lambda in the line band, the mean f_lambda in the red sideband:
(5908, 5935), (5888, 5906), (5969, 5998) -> -3.7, 5.11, 5.99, 5.67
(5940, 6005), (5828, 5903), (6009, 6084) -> 0.5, 5.65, 5.79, 5.95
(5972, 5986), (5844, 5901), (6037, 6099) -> -0.2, 5.53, 5.89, 6.07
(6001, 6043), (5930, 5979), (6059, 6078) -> 2.6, 5.84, 5.78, 6.38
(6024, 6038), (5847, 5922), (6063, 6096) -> 1.0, 5.69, 5.48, 5.97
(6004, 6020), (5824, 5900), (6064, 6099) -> 0.3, 5.72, 5.76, 5.97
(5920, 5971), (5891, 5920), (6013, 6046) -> -1.2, 5.67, 5.84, 5.78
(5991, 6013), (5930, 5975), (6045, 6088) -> 0.3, 5.82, 5.87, 6.11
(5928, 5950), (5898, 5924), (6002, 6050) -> 0.1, 5.76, 5.73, 5.83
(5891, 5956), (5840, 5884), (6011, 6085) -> 1.6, 5.78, 5.7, 5.97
